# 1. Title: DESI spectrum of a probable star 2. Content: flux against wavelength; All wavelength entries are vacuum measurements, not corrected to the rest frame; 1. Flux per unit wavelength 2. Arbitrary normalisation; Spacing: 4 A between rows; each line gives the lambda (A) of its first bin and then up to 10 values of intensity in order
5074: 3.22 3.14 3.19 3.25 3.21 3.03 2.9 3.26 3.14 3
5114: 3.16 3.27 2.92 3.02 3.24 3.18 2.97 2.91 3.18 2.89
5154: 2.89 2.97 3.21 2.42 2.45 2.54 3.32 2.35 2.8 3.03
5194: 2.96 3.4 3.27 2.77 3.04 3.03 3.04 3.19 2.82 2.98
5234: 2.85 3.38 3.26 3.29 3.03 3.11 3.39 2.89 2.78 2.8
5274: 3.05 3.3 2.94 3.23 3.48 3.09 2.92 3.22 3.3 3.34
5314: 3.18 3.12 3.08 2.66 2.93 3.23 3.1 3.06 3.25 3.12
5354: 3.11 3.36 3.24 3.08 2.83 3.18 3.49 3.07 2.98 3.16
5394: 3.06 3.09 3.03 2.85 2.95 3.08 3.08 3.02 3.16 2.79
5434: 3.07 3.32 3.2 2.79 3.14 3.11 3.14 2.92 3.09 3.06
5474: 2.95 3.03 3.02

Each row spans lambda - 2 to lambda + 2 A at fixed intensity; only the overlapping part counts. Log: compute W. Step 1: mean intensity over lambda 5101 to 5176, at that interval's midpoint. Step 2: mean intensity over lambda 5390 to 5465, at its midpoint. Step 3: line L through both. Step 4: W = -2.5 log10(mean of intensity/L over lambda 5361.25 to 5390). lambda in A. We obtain -0.03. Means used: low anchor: 2.98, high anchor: 3.05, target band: 3.12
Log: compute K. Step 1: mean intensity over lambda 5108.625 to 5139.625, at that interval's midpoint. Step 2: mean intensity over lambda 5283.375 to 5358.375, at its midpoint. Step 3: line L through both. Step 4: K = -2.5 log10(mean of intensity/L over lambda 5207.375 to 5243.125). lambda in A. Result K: 0.02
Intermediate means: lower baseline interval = 3.1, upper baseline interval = 3.14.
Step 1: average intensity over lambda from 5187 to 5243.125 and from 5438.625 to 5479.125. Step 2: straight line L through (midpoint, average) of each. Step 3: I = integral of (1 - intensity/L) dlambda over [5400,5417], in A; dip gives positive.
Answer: 0.4 A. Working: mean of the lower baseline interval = 3.07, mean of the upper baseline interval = 3.05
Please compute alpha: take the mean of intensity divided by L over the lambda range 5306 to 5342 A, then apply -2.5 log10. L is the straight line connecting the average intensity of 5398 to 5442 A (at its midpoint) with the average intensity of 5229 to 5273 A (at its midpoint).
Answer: -0.011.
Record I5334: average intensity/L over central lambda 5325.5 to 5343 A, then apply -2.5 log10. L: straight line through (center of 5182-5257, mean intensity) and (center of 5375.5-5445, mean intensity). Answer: 0.02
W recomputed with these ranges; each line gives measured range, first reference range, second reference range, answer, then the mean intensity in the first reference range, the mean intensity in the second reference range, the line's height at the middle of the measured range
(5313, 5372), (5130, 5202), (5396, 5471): -0.03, 2.93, 3.05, 3.01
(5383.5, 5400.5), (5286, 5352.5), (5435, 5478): 0.01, 3.13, 3.07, 3.1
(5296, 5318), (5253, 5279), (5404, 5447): -0.05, 3.03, 3.03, 3.03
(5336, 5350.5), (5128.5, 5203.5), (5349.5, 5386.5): 0.00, 2.94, 3.15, 3.13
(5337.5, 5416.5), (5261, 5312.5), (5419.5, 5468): -0.01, 3.11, 3.06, 3.08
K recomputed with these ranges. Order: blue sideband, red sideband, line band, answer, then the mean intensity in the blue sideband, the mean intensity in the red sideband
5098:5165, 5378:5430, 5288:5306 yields -0.05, 3.06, 3.05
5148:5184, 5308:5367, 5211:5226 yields -0.06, 2.78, 3.12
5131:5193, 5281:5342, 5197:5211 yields -0.06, 2.88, 3.12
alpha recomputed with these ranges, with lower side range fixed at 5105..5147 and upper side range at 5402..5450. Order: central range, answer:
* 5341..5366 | -0.05 mag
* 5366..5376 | 0.01 mag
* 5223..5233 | 0.05 mag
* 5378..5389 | -0.03 mag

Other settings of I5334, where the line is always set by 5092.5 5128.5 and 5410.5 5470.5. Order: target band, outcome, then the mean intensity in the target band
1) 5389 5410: 0.01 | 3.02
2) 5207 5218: 0.02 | 3.01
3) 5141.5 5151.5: 0.02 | 3.01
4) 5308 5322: -0.04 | 3.19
